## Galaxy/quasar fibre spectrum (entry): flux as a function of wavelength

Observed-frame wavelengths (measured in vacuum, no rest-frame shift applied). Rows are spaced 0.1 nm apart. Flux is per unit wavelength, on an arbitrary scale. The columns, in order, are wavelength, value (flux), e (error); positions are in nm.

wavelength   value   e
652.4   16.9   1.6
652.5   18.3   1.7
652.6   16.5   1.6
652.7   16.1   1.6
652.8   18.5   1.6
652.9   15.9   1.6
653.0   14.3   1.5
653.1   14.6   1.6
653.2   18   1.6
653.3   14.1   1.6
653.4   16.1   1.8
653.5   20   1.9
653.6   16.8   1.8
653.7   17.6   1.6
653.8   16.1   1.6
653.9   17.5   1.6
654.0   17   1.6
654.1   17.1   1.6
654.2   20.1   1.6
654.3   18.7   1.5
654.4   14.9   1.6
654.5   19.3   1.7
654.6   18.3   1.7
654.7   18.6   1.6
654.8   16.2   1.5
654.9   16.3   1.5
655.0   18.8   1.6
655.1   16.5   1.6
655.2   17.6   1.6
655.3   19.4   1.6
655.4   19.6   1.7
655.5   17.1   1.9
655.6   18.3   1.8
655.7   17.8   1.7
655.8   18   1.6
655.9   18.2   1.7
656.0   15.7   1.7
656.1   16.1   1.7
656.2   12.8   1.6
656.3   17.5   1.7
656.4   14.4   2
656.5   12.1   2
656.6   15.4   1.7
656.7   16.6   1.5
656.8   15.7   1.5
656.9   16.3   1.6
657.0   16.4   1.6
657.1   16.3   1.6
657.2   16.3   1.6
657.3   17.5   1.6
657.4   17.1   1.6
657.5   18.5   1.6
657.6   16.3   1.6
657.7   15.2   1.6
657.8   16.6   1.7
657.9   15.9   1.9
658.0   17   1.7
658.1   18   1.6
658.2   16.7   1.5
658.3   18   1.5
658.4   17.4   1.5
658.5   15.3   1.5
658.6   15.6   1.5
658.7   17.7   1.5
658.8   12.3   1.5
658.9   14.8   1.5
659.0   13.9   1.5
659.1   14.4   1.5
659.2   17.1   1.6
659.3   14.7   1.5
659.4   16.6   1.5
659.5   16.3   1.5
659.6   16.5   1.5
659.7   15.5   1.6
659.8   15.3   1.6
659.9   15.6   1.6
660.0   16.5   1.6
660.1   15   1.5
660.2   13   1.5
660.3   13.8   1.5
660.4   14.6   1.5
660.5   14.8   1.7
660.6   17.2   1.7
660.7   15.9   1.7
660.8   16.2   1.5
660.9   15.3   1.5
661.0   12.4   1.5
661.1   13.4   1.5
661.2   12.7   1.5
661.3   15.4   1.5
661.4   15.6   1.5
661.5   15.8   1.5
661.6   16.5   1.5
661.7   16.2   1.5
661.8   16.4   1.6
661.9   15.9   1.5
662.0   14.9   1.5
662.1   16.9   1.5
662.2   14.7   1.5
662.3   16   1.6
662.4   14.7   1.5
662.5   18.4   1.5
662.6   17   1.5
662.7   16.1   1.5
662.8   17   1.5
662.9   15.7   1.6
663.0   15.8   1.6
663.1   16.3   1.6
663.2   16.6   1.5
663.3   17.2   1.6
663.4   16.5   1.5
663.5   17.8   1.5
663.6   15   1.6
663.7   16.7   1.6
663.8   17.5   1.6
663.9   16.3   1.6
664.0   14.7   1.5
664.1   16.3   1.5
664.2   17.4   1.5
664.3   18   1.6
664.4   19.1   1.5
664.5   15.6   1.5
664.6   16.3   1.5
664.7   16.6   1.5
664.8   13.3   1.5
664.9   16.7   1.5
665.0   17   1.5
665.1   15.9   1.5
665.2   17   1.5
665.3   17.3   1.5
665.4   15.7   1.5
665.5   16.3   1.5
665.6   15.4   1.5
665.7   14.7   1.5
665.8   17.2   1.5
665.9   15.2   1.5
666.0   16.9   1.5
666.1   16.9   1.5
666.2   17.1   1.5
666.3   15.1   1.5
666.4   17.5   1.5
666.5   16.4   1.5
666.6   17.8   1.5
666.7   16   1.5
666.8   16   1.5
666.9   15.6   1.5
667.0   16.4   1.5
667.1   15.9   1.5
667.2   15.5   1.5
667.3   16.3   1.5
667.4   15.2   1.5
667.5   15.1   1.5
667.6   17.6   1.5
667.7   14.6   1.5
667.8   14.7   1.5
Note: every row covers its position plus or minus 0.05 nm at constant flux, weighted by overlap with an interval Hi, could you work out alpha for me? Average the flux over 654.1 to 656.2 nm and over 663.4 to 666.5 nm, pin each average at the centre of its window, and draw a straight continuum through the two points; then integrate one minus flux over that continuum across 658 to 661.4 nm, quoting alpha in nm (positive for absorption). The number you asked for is 0.330 nm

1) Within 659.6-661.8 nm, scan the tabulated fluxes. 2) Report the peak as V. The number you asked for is 17.2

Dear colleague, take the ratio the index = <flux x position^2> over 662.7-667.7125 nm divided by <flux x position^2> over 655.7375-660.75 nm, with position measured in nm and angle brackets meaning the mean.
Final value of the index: 1.05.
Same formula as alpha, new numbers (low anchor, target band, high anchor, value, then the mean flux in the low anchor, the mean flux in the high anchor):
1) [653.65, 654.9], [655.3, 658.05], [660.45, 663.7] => 0.08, 17.6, 15.8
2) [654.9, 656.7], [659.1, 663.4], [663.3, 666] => 0.23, 16.8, 16.4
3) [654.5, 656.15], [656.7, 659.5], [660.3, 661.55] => 0.02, 17.7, 14.9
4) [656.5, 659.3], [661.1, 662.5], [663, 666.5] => 0.07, 16.1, 16.4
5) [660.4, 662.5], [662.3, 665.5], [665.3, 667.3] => -0.14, 15.4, 16.2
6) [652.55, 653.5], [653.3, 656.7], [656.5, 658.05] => -0.17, 16.2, 16.3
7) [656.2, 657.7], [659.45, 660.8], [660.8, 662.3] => 0.00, 16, 15.2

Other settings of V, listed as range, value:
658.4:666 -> 19.1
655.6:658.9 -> 18.5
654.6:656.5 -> 19.6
